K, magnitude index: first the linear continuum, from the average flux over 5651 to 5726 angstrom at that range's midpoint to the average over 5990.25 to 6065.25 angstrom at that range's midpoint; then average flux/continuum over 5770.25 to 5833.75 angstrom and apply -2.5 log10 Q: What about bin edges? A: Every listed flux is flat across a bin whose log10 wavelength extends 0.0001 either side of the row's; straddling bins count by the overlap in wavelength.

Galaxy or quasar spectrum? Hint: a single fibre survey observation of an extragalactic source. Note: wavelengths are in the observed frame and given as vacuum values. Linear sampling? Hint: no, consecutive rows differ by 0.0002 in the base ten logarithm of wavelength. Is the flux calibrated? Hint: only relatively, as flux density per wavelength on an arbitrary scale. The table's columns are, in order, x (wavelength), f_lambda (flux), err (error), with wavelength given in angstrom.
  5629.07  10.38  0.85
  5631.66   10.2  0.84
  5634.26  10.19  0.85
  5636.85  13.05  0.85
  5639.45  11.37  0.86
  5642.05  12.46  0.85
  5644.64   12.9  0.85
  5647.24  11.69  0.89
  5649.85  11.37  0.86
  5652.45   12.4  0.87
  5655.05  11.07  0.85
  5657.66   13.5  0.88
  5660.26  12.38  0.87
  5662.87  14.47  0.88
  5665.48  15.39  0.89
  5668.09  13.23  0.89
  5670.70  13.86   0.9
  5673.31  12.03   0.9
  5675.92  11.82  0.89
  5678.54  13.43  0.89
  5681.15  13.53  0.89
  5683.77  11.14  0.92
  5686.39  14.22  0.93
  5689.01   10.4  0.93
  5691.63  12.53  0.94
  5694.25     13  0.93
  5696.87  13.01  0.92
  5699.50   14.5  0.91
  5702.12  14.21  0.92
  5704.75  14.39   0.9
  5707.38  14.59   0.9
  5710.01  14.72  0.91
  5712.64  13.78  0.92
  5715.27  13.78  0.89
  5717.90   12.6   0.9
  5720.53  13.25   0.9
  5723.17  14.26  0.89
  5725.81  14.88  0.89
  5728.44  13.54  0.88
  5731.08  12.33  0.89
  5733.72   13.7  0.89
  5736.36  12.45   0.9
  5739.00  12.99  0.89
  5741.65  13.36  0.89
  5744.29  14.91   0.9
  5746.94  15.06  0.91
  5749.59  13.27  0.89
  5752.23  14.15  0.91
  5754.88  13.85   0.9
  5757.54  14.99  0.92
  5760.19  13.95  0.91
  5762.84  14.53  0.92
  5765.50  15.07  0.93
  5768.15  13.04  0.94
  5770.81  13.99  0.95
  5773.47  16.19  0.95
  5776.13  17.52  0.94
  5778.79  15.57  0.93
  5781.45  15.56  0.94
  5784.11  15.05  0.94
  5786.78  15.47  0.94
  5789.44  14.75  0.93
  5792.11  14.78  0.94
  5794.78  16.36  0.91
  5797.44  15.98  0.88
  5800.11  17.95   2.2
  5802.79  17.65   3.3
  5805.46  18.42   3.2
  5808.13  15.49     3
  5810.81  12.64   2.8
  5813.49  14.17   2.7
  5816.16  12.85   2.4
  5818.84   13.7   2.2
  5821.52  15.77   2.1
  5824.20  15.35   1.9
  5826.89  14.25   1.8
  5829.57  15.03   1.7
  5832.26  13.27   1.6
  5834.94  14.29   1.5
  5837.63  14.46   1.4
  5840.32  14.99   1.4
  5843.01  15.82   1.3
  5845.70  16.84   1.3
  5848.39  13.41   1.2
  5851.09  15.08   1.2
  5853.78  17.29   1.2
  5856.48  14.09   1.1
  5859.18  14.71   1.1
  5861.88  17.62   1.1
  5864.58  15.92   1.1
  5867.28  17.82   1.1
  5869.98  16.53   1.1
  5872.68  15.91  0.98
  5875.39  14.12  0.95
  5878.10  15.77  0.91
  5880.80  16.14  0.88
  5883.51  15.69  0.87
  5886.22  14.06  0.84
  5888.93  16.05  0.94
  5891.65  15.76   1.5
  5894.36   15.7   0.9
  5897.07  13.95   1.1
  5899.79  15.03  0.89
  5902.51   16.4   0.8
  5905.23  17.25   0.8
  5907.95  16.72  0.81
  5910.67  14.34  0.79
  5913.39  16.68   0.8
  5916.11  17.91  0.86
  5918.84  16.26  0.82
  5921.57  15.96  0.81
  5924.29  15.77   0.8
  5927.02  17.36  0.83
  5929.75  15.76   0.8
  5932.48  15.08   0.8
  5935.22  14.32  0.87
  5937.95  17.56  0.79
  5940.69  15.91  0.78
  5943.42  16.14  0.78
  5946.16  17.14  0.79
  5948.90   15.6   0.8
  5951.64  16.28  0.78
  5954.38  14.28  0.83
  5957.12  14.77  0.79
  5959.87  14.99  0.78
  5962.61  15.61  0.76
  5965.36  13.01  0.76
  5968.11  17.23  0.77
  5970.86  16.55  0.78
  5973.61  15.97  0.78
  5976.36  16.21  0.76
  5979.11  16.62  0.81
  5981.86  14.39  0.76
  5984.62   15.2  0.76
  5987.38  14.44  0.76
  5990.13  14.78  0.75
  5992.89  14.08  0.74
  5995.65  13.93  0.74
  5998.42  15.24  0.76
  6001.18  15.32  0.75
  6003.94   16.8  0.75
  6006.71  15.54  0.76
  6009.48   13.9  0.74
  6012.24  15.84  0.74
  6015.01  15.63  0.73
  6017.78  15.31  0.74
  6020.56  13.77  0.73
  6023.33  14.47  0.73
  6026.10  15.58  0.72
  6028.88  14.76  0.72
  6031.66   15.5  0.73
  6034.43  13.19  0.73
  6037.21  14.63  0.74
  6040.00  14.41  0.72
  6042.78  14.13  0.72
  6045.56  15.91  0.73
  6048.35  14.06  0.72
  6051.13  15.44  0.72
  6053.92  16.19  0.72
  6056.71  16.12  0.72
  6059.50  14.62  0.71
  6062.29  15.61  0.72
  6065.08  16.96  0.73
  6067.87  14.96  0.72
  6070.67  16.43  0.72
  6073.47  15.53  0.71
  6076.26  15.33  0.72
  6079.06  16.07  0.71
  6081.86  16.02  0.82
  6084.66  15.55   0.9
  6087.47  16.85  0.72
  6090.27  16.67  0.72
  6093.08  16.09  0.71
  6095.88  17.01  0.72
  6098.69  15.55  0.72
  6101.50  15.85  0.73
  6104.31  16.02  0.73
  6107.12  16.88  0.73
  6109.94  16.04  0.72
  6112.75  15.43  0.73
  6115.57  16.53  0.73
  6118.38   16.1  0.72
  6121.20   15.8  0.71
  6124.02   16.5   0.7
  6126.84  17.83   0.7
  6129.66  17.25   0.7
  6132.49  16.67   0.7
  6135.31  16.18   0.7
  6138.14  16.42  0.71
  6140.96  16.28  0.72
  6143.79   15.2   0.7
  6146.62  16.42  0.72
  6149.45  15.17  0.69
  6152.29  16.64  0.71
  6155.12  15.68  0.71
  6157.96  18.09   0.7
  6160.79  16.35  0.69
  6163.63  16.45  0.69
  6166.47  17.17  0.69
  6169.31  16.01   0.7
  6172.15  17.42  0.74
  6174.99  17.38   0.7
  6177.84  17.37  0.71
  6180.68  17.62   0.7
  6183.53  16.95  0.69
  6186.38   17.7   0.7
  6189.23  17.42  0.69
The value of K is -0.11 mag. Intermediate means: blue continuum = 13.3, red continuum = 15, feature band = 15.3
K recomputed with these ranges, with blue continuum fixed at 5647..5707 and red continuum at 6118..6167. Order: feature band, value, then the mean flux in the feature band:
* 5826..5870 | -0.08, 15.4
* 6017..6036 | 0.07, 14.6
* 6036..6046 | 0.07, 14.7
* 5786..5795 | -0.10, 15.2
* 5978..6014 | 0.02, 15.1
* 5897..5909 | -0.10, 16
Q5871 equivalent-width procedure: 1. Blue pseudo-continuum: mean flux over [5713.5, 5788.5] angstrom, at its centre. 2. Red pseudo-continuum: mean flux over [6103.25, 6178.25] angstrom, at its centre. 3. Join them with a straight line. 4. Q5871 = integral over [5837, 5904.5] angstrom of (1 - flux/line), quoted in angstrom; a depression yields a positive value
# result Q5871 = -2.9 angstrom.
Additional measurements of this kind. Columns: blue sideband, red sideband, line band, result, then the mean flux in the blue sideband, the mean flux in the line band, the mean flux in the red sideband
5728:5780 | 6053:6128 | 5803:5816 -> -0.6 angstrom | 14.2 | 15.2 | 16.1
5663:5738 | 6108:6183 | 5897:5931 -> -2.9 angstrom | 13.4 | 16.2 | 16.5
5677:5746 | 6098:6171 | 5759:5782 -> -2.0 angstrom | 13.4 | 15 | 16.3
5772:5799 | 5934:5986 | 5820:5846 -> 1.3 angstrom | 15.7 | 14.9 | 15.7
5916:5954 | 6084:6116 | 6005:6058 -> 3.9 angstrom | 16.1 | 15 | 16.2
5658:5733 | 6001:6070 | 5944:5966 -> -0.9 angstrom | 13.4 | 15.3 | 15.2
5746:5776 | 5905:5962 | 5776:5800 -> -1.6 angstrom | 14.5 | 15.7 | 16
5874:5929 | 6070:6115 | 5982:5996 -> 1.3 angstrom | 15.8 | 14.5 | 16.1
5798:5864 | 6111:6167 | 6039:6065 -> 1.3 angstrom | 15.2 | 15.3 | 16.4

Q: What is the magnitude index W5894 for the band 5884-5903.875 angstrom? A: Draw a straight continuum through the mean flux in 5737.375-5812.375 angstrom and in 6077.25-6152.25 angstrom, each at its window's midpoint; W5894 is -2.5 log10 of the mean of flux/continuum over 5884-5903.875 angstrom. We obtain 0.01 mag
